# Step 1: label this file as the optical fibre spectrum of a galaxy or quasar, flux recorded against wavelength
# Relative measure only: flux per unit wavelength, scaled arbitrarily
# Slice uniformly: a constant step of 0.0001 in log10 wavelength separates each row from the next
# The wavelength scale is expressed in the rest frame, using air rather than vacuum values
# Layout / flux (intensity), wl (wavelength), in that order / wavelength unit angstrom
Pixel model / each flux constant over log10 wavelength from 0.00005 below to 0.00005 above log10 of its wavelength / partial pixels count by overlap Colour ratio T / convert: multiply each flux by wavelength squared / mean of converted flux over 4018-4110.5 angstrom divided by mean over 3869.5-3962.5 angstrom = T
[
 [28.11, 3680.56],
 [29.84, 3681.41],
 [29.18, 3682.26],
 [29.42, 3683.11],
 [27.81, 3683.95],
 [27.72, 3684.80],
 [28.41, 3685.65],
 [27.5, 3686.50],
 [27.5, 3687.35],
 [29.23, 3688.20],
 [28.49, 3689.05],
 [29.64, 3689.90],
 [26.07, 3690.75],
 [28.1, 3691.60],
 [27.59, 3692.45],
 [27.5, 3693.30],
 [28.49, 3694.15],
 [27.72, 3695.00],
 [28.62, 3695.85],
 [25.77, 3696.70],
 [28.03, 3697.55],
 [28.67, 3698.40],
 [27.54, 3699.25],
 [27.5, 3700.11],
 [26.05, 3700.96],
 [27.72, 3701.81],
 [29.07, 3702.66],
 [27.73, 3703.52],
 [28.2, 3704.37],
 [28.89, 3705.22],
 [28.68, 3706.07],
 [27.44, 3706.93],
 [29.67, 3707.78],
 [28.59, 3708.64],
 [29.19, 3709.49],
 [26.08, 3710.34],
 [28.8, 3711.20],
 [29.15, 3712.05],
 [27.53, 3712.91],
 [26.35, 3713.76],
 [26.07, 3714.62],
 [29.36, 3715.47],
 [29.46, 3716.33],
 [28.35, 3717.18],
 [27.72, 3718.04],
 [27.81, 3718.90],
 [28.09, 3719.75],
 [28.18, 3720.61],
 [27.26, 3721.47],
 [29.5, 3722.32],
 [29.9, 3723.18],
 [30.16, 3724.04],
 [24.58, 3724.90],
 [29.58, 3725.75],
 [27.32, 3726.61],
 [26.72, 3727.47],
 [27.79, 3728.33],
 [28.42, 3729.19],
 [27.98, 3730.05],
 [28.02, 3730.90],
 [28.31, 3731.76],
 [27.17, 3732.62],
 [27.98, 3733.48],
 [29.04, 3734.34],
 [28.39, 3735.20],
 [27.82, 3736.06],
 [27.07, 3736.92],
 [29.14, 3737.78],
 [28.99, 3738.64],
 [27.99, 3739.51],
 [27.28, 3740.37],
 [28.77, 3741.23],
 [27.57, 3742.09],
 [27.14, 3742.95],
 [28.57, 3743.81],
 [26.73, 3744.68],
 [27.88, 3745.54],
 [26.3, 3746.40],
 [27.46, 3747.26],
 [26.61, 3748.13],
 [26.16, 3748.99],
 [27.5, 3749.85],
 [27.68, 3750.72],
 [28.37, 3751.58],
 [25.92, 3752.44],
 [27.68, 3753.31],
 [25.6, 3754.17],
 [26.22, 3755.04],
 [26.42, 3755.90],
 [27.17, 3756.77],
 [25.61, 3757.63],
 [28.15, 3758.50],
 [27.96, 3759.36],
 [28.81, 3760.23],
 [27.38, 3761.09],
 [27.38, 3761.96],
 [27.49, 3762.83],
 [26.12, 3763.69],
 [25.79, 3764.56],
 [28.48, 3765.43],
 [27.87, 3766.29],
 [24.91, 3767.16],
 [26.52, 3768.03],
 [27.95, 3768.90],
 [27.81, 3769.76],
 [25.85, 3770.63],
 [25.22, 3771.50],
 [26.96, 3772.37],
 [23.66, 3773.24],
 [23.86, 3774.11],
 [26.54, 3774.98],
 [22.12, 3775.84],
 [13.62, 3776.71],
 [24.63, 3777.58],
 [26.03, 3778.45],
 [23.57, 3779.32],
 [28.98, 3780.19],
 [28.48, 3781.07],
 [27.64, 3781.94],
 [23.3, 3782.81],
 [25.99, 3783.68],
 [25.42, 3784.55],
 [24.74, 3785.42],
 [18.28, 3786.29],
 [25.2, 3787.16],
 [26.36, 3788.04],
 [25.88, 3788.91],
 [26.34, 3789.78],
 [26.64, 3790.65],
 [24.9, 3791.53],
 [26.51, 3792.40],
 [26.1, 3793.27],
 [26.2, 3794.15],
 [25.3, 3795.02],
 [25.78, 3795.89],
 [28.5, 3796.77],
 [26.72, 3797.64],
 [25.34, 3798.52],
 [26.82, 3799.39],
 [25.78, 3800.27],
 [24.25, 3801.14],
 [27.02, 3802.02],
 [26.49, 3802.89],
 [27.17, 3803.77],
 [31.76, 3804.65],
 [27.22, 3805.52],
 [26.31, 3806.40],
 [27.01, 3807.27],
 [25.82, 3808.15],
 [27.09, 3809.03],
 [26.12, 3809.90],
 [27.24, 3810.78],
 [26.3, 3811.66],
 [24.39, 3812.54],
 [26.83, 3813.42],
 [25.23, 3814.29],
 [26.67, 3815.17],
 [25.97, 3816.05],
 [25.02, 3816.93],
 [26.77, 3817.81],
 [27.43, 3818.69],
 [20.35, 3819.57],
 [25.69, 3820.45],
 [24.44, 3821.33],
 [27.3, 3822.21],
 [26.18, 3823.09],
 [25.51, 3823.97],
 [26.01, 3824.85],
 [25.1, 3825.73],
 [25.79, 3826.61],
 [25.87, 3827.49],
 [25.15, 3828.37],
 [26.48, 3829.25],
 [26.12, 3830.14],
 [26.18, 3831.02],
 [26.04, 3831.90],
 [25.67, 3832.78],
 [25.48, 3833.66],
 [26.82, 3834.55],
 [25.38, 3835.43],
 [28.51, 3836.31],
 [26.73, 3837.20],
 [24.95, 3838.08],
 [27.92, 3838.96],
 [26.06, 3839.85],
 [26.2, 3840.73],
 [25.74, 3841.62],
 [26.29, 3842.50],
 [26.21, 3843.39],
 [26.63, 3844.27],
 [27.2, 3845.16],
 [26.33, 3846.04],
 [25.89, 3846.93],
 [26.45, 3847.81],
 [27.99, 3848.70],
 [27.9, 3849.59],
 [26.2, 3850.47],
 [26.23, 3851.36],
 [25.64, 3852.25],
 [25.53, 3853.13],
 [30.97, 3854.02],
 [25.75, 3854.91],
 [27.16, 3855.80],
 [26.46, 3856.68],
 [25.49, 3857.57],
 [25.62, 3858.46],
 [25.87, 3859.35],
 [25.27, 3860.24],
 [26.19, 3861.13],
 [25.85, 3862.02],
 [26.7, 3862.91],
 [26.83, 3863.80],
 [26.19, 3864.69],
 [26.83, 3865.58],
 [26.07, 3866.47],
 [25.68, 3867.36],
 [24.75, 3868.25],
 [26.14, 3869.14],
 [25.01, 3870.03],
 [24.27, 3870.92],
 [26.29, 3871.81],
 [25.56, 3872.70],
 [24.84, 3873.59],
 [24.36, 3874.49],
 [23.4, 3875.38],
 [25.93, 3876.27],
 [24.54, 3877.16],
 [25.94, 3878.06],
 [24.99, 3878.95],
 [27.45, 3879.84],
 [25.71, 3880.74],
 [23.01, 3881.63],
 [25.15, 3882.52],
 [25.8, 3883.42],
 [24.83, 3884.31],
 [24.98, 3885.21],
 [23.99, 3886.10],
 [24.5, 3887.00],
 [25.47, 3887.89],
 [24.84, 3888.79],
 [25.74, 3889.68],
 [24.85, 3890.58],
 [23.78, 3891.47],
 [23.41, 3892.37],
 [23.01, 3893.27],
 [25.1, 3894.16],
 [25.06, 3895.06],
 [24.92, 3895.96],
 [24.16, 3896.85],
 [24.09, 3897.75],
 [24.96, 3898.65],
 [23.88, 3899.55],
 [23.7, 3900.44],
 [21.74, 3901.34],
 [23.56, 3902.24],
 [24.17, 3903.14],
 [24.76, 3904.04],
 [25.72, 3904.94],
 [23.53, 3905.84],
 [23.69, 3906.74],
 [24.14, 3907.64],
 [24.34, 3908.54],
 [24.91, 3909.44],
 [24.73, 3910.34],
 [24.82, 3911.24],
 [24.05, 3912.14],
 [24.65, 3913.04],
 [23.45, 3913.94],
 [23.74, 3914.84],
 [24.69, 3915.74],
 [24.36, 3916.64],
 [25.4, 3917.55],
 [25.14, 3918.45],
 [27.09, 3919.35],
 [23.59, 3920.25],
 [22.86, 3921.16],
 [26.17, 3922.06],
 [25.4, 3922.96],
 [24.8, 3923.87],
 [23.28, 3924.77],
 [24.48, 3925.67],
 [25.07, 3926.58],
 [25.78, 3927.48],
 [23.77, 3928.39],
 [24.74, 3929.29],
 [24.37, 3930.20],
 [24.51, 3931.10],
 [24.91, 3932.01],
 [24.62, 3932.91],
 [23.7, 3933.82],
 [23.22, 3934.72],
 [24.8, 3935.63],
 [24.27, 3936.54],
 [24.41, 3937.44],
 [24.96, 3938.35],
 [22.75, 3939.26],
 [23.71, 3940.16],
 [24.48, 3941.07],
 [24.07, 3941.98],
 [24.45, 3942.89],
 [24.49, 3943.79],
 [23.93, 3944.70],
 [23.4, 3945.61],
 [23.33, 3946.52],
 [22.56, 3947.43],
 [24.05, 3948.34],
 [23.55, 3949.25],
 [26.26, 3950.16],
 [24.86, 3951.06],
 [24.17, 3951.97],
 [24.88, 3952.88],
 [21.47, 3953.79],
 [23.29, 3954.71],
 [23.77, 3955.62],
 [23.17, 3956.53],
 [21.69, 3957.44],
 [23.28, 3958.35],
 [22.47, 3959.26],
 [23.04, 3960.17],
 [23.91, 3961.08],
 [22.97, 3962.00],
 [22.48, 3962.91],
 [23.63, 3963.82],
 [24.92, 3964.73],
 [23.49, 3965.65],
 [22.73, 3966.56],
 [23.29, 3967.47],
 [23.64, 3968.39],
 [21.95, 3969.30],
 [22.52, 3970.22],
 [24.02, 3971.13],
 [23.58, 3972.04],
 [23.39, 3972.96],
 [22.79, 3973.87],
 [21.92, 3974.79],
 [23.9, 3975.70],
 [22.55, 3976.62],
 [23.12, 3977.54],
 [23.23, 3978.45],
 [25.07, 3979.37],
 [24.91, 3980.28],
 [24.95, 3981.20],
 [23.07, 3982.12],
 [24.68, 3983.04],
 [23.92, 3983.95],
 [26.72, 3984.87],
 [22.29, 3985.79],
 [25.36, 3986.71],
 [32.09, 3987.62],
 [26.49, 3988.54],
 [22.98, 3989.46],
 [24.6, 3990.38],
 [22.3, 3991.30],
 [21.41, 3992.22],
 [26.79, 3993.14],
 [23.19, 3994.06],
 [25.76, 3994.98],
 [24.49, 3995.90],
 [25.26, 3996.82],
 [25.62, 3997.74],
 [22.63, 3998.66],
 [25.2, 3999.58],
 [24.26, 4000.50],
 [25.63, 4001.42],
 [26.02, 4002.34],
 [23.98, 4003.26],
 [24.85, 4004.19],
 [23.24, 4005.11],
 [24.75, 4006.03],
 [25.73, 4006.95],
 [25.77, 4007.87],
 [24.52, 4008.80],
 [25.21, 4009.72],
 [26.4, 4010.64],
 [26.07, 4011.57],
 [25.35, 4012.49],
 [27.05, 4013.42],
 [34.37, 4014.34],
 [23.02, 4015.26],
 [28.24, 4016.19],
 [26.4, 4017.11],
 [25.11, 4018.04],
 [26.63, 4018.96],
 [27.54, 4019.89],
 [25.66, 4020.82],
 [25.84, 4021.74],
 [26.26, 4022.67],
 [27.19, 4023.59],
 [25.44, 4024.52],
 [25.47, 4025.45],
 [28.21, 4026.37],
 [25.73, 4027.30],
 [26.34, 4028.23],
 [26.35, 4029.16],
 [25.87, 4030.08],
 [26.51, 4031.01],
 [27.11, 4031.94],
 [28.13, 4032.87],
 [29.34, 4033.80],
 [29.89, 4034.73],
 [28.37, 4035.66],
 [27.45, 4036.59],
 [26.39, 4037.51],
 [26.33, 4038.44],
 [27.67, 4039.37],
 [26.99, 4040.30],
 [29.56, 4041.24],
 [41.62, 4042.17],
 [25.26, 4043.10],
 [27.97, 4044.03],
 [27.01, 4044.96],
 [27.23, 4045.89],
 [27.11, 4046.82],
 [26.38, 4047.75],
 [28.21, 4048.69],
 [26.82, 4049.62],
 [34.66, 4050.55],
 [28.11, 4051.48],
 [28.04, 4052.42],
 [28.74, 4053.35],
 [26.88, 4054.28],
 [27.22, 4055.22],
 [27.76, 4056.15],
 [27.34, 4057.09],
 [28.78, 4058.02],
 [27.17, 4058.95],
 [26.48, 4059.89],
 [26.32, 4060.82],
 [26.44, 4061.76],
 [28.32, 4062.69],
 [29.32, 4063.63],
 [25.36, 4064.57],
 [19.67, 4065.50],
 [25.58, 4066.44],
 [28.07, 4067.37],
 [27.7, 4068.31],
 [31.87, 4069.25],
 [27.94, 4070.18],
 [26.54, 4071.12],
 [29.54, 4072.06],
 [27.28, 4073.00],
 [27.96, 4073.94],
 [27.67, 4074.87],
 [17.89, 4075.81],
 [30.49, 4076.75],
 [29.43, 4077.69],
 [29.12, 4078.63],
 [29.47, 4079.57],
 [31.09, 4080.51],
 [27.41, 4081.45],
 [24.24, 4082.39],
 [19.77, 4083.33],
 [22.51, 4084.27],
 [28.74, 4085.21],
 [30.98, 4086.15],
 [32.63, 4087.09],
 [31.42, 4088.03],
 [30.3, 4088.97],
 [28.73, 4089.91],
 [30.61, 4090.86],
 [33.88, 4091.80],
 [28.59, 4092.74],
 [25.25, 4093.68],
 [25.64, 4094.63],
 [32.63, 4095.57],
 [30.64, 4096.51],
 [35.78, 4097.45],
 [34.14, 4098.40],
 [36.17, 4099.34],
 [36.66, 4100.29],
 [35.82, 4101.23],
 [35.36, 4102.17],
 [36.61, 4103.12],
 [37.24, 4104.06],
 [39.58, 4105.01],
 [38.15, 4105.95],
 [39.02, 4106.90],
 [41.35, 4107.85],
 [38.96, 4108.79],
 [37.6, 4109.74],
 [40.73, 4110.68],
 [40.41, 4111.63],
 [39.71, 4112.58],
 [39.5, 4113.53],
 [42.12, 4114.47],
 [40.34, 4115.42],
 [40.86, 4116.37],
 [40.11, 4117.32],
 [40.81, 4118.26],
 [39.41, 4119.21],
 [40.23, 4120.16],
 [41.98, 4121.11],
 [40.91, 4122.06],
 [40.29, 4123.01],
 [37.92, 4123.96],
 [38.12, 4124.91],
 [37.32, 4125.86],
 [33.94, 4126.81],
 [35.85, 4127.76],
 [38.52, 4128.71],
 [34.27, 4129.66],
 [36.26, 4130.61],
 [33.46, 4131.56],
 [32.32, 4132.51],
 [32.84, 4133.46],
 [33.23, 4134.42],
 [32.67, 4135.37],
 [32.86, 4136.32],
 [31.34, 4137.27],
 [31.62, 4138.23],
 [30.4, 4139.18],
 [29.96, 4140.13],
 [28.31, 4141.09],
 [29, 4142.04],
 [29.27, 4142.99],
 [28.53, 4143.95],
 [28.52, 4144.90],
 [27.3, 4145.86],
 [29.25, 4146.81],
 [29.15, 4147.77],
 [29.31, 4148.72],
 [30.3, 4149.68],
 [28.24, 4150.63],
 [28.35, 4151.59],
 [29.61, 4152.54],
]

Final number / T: 1.29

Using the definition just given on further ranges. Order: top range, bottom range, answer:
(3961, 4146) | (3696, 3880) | 1.25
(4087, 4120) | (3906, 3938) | 1.61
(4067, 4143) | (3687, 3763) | 1.46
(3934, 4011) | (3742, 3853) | 1.01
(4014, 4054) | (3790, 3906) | 1.18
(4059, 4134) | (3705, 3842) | 1.45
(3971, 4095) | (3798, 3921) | 1.14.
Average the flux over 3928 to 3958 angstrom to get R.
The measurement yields 24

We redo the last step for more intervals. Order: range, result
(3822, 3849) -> 26.3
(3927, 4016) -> 24.3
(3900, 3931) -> 24.4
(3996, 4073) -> 27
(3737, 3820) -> 26.3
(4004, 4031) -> 26.2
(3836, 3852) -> 26.6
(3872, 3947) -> 24.5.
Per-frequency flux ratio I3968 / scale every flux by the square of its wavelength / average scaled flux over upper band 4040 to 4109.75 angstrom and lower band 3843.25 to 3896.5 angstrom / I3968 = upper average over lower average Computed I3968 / 1.3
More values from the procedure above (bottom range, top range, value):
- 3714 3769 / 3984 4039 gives 1.08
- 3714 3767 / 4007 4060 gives 1.15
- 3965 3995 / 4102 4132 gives 1.72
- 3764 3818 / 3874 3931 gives 1.01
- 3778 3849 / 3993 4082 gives 1.16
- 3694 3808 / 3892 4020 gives 1.01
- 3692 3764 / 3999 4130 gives 1.29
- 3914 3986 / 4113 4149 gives 1.59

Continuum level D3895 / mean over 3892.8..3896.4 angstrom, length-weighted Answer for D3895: 24.5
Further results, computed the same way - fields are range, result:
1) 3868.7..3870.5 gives 25.6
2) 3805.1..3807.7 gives 26.9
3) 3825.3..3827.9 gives 25.6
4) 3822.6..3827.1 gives 25.8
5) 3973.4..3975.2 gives 22.4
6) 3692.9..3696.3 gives 28.1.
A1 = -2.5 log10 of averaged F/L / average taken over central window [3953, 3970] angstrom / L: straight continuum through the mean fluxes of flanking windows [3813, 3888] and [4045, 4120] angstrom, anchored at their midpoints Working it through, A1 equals 0.226 mag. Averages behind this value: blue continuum 25.9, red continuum 31.2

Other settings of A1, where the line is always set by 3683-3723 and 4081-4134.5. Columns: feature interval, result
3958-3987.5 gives 0.353 mag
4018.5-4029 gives 0.263 mag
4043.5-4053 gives 0.206 mag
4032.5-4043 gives 0.164 mag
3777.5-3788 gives 0.167 mag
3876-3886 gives 0.228 mag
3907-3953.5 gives 0.295 mag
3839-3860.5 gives 0.157 mag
